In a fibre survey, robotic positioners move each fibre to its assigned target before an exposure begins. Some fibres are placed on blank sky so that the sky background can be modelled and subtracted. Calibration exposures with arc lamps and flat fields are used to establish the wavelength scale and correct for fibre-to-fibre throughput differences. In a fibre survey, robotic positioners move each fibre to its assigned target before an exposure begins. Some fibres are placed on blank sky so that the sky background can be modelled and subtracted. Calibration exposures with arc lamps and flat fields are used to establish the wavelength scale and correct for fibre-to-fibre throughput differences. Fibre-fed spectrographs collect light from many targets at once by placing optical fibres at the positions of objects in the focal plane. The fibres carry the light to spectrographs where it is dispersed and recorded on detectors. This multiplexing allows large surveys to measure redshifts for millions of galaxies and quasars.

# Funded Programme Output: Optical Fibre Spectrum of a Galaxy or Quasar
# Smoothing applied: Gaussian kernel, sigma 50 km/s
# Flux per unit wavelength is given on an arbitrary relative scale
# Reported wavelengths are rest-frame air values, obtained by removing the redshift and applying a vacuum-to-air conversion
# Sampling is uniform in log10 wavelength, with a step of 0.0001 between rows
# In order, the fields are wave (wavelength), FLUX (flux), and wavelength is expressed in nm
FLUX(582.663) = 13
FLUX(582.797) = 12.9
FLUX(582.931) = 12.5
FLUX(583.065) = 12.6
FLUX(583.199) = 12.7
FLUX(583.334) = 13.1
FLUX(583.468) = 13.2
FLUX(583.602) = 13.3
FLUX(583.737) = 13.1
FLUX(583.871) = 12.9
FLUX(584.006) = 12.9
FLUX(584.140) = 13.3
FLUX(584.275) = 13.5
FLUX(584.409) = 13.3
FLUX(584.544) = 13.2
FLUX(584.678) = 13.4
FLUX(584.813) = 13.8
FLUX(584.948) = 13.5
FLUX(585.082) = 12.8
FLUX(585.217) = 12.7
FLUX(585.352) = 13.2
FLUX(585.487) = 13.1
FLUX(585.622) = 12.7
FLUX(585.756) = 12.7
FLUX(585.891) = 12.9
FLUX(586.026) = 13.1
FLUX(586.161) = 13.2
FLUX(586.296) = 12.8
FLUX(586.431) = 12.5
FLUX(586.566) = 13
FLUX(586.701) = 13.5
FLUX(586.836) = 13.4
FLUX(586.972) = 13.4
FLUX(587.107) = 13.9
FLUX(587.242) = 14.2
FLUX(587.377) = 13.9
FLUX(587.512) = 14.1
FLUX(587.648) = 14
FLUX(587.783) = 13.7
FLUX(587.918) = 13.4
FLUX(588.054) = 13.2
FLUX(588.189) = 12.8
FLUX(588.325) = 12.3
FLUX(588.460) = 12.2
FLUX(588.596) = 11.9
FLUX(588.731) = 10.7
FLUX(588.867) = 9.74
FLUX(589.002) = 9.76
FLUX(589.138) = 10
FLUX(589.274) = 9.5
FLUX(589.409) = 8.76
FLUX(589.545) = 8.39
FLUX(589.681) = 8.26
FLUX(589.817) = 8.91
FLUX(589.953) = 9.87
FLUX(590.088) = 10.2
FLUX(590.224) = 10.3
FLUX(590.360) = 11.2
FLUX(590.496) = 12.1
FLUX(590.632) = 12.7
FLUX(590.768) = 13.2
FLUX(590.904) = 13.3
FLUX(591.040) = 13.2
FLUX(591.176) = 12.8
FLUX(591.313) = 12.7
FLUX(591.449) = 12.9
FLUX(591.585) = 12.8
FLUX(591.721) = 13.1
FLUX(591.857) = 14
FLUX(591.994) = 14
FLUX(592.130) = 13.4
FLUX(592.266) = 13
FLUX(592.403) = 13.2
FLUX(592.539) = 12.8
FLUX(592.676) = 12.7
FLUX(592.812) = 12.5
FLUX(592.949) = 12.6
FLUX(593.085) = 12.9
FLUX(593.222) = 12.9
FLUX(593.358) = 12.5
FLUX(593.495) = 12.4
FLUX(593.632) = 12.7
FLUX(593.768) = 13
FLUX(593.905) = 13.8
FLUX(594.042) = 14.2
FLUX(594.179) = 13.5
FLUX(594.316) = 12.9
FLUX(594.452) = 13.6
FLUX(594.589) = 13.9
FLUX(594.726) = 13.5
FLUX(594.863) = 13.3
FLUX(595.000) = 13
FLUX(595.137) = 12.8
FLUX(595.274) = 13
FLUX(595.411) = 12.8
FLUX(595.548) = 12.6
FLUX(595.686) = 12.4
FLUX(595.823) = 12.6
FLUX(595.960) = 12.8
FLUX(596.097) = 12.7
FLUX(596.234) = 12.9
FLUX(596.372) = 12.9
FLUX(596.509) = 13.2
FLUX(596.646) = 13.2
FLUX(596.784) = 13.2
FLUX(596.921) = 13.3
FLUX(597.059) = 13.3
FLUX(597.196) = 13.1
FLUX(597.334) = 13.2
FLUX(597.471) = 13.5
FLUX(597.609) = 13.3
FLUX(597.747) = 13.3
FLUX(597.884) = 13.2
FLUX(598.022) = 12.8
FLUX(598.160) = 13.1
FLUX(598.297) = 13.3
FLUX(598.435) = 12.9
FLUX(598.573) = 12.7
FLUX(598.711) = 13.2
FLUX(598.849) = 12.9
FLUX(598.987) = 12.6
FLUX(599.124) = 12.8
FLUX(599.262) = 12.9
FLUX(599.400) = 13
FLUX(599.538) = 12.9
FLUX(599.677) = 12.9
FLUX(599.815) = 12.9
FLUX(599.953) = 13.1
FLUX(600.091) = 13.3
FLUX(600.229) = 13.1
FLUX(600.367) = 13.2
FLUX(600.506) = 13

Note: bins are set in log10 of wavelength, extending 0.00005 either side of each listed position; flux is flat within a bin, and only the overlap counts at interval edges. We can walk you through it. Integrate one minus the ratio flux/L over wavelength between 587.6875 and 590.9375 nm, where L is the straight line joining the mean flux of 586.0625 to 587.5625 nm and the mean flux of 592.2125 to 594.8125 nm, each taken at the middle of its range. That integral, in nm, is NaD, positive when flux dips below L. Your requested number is 0.54 nm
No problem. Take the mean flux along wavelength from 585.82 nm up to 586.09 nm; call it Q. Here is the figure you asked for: 13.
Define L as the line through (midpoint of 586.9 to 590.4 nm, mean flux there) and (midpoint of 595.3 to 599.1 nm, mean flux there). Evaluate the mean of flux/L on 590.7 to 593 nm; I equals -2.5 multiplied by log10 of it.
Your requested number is -0.09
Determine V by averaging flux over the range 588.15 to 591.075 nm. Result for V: 10.8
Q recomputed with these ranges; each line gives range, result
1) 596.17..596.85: 13.1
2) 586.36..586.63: 12.8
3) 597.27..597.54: 13.4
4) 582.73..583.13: 12.7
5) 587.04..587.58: 14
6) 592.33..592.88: 12.8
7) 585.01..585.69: 12.9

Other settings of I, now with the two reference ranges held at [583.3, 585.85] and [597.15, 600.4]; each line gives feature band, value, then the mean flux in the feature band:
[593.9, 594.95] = -0.040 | 13.6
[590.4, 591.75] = 0.022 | 12.8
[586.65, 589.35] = 0.056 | 12.5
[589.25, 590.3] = 0.375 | 9.28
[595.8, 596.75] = 0.012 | 12.9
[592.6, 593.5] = 0.036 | 12.7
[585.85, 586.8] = 0.009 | 13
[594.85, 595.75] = 0.022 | 12.8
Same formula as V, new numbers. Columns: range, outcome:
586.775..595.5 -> 12.4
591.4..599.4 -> 13.1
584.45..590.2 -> 12.2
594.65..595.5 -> 13.1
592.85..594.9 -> 13.2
